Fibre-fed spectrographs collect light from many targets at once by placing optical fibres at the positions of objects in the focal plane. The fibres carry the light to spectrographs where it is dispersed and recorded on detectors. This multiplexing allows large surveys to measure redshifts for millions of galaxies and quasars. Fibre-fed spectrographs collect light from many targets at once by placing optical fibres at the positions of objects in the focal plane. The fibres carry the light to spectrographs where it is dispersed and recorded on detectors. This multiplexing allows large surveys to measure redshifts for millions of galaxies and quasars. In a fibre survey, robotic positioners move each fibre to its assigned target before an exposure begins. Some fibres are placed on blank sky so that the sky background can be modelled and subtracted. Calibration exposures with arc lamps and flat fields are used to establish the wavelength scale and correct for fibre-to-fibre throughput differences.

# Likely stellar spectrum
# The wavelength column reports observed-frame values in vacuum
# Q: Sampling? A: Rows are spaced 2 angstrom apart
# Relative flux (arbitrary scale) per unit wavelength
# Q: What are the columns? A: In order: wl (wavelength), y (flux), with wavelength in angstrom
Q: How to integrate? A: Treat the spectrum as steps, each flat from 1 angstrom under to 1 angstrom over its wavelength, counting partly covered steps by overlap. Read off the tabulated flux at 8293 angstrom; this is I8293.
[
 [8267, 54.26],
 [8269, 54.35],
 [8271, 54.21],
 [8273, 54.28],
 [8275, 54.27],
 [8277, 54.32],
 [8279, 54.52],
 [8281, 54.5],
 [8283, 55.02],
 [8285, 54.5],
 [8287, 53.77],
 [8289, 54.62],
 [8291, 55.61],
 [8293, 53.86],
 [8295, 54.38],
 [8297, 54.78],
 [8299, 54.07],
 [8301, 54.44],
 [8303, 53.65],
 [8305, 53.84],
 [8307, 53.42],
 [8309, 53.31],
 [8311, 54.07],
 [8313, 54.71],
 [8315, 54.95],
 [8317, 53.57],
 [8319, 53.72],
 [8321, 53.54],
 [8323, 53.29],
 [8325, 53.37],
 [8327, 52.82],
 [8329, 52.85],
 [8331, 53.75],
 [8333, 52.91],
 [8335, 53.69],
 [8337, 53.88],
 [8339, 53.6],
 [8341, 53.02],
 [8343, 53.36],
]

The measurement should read 53.86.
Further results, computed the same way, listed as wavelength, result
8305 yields 53.84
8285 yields 54.5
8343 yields 53.36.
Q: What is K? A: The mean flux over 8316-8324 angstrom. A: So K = 53.5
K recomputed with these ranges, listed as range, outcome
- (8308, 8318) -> 54.1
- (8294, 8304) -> 54.3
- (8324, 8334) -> 53.1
